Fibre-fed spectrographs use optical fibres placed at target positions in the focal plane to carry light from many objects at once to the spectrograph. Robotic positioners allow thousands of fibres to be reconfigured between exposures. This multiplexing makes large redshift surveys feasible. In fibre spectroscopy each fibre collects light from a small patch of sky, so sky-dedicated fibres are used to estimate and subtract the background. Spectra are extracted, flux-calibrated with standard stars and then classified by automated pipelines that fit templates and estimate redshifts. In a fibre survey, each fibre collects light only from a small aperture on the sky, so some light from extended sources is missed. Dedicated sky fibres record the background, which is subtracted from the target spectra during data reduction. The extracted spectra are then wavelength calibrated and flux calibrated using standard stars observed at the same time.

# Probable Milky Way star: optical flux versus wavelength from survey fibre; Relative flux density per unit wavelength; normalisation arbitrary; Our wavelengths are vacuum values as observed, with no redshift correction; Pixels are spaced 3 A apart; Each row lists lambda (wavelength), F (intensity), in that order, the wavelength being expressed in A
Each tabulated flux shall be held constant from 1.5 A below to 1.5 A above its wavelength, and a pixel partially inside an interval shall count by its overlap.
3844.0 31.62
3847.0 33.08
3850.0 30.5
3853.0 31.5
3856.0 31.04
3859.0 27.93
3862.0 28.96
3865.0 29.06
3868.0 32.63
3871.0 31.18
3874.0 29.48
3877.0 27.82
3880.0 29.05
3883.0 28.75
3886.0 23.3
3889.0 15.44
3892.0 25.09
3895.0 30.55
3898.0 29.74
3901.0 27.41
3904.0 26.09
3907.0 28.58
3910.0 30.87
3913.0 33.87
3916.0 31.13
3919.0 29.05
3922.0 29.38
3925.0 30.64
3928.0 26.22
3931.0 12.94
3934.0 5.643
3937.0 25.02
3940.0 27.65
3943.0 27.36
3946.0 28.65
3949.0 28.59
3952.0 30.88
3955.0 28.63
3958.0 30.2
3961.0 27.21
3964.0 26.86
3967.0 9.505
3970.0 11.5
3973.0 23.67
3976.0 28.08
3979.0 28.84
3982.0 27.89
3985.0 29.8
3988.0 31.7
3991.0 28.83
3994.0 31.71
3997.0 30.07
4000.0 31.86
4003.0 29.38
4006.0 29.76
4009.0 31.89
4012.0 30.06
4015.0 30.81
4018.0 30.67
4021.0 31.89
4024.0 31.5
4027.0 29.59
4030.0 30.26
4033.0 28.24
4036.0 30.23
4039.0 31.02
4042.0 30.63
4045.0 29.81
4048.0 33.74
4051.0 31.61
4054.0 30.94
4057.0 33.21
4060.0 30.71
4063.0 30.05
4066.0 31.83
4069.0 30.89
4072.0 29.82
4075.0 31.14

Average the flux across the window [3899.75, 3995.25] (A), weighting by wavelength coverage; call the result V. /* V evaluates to 26.4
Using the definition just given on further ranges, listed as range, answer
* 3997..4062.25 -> 30.8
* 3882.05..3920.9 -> 27.7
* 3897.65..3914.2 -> 29.3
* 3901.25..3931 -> 28.6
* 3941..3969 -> 26.2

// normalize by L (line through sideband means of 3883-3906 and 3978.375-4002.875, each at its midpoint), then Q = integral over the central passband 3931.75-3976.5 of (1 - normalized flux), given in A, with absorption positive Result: 7.43 A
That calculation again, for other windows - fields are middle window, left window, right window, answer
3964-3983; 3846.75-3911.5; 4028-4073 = 5.1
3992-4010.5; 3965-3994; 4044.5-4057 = -2.6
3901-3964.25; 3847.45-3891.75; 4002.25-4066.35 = 5.1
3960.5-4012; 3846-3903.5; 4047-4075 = 5.4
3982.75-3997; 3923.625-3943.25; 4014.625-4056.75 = -1.9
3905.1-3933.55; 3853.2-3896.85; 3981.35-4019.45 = 1.6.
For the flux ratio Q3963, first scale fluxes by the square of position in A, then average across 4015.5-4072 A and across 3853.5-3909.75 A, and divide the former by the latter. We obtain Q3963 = 1.20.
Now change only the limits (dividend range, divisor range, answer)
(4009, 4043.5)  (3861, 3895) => 1.20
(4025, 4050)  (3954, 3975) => 1.41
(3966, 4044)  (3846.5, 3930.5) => 1.06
